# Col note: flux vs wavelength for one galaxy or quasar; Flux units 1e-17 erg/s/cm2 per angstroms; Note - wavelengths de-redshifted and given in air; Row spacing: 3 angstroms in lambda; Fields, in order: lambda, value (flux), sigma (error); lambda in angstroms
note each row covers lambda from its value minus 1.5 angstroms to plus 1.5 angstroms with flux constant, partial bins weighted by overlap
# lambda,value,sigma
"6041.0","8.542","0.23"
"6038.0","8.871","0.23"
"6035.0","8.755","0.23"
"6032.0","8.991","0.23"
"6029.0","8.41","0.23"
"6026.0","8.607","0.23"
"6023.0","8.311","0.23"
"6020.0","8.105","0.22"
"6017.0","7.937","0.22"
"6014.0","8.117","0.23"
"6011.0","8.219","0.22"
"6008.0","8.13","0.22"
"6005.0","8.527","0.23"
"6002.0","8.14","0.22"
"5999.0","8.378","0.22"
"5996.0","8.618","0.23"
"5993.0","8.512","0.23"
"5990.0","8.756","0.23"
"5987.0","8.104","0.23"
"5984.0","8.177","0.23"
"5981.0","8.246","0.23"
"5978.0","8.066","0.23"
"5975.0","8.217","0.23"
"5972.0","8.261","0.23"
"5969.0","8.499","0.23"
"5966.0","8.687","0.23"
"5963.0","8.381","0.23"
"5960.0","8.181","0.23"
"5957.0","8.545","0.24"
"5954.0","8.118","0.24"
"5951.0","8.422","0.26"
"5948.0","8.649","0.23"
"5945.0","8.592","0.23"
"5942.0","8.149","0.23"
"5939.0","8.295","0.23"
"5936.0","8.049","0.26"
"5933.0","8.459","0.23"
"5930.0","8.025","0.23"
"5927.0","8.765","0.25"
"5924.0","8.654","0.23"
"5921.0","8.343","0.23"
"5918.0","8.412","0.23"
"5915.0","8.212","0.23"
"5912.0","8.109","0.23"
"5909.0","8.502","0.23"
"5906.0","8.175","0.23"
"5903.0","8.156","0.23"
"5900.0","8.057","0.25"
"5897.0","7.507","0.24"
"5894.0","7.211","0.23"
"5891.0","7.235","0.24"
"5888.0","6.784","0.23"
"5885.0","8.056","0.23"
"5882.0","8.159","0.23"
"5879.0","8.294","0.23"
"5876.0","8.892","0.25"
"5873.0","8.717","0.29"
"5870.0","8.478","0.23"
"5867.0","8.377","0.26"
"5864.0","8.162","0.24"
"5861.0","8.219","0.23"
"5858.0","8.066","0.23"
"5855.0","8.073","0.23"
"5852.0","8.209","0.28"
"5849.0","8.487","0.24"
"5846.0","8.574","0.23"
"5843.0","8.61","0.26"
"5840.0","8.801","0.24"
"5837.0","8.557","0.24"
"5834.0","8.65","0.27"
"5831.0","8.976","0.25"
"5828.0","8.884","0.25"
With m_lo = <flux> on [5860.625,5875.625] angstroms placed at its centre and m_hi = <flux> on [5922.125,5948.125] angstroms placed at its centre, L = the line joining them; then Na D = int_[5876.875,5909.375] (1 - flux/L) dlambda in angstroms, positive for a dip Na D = 2.3 angstroms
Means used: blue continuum 8.44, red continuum 8.39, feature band 7.83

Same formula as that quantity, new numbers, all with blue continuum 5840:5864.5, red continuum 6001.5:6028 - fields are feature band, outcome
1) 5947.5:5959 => -0.2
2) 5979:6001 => -0.3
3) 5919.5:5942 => -0.2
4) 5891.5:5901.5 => 0.9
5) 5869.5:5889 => 0.2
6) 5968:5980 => 0.0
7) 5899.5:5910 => 0.1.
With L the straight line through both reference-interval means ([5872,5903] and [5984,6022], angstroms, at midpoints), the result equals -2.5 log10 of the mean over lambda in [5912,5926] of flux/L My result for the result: -0.051 mag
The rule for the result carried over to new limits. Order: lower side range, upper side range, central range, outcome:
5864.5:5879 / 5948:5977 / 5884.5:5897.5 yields 0.17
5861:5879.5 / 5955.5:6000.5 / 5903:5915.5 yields 0.03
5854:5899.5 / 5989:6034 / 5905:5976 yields -0.02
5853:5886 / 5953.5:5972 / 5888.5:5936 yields 0.04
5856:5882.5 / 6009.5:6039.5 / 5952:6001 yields 0.01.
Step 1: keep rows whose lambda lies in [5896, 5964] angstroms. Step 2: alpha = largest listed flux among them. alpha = 8.765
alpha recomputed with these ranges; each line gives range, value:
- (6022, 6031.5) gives 8.607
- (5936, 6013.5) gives 8.756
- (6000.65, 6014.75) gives 8.527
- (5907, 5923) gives 8.502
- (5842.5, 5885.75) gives 8.892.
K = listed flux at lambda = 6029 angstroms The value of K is 8.41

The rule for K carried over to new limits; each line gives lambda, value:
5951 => 8.422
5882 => 8.159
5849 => 8.487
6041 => 8.542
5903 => 8.156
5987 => 8.104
